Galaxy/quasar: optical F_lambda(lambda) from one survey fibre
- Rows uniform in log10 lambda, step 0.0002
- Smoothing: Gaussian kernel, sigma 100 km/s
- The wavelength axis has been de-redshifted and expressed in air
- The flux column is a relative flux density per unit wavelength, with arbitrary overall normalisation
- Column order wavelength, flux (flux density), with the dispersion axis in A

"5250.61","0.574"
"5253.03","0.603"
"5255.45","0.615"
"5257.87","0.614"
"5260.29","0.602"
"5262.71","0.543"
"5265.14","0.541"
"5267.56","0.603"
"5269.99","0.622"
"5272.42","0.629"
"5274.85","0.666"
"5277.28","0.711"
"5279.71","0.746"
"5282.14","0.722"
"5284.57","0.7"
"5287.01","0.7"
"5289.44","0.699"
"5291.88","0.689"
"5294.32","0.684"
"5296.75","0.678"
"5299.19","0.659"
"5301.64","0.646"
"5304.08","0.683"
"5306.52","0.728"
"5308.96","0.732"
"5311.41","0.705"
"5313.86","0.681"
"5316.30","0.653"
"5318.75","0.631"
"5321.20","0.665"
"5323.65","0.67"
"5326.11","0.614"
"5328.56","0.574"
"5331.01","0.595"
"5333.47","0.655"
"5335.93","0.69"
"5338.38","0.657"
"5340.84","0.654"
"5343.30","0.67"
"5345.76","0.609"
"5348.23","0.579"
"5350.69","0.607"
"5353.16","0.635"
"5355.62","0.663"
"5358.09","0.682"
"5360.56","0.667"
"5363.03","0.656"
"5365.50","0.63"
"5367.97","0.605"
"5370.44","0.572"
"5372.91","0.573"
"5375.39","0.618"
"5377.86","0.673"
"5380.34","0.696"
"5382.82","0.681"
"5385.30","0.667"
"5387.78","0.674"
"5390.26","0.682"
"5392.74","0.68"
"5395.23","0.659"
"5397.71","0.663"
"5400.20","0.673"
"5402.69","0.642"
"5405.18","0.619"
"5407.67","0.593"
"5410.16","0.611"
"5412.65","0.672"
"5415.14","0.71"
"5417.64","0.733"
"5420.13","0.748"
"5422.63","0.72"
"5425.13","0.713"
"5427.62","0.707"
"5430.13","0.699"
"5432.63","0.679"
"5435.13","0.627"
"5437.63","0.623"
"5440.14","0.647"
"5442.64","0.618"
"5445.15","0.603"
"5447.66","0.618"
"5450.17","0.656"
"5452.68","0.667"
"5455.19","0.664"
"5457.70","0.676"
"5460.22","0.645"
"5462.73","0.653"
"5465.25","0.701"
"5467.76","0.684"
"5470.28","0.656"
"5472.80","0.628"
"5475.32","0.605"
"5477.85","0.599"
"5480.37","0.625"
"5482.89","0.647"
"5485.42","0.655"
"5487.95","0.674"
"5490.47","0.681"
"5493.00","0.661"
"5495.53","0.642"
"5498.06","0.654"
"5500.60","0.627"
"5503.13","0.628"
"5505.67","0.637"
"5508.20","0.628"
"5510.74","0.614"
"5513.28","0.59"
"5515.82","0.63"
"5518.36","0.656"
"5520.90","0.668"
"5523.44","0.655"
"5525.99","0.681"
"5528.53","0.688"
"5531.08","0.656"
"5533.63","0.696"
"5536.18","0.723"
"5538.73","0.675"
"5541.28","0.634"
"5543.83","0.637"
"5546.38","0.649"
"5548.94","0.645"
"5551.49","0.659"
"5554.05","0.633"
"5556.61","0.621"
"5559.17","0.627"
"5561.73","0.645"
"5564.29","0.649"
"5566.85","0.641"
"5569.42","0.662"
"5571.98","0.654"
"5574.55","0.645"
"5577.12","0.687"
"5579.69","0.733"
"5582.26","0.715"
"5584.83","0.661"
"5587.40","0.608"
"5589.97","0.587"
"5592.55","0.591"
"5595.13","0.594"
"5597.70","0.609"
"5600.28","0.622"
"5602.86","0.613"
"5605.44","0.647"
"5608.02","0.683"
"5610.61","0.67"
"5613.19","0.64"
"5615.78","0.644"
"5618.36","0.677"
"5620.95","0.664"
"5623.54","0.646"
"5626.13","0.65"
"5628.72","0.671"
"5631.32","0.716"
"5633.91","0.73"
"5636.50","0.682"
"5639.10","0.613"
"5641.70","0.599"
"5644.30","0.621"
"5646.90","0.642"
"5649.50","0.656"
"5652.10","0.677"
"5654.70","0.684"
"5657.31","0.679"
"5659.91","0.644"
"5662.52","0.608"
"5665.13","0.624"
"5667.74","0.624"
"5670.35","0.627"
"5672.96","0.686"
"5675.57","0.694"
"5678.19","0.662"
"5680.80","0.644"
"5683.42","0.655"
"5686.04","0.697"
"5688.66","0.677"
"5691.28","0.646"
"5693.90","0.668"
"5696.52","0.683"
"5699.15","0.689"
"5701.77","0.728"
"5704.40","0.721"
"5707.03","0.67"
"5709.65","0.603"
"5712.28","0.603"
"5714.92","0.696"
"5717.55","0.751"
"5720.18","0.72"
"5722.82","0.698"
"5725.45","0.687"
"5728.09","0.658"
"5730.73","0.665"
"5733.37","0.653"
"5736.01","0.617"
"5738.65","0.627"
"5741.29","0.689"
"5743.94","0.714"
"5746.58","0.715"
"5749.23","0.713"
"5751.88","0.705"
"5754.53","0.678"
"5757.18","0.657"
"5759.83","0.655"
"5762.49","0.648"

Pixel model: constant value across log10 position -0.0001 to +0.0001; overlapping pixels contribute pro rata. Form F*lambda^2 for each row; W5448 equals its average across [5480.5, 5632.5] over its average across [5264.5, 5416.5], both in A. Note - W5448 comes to 1.1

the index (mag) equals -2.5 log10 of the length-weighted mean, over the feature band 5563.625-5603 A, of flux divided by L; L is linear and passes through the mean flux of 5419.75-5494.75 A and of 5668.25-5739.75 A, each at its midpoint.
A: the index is 0.037 mag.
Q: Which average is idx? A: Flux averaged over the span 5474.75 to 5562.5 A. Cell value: 0.647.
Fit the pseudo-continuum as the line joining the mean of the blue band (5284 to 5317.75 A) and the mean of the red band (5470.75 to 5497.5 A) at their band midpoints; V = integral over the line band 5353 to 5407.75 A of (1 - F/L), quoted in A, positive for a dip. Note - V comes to 1.53 A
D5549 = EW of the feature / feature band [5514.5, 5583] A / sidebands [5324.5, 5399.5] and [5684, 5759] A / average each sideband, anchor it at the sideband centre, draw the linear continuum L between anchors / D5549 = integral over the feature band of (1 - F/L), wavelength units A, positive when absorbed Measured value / 0.1 A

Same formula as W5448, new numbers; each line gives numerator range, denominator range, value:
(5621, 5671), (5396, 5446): 1.06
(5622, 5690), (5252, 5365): 1.14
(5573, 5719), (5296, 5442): 1.11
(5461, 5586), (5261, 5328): 1.07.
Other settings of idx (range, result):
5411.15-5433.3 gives 0.709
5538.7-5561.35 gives 0.641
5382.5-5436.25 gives 0.675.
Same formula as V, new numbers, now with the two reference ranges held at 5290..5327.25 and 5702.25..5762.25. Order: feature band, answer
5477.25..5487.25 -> 0.6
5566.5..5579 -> 0.3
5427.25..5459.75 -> 1.2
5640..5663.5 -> 1.1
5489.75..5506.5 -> 0.7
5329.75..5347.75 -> 0.8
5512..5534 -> 0.6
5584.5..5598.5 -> 1.5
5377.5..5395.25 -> -0.1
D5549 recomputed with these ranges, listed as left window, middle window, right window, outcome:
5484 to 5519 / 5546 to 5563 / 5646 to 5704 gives 0.23 A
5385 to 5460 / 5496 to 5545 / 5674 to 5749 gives 1.26 A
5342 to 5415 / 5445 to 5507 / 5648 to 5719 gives 0.30 A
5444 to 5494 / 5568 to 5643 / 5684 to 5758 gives 1.55 A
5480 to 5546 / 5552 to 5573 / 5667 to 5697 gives 0.45 A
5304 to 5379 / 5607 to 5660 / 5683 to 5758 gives 0.77 A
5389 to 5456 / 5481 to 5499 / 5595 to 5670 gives 0.04 A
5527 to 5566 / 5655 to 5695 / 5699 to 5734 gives 1.14 A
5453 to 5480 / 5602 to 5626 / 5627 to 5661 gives 0.23 A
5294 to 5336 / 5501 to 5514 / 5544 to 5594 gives 0.60 A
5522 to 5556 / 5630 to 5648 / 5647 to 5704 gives 0.18 A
